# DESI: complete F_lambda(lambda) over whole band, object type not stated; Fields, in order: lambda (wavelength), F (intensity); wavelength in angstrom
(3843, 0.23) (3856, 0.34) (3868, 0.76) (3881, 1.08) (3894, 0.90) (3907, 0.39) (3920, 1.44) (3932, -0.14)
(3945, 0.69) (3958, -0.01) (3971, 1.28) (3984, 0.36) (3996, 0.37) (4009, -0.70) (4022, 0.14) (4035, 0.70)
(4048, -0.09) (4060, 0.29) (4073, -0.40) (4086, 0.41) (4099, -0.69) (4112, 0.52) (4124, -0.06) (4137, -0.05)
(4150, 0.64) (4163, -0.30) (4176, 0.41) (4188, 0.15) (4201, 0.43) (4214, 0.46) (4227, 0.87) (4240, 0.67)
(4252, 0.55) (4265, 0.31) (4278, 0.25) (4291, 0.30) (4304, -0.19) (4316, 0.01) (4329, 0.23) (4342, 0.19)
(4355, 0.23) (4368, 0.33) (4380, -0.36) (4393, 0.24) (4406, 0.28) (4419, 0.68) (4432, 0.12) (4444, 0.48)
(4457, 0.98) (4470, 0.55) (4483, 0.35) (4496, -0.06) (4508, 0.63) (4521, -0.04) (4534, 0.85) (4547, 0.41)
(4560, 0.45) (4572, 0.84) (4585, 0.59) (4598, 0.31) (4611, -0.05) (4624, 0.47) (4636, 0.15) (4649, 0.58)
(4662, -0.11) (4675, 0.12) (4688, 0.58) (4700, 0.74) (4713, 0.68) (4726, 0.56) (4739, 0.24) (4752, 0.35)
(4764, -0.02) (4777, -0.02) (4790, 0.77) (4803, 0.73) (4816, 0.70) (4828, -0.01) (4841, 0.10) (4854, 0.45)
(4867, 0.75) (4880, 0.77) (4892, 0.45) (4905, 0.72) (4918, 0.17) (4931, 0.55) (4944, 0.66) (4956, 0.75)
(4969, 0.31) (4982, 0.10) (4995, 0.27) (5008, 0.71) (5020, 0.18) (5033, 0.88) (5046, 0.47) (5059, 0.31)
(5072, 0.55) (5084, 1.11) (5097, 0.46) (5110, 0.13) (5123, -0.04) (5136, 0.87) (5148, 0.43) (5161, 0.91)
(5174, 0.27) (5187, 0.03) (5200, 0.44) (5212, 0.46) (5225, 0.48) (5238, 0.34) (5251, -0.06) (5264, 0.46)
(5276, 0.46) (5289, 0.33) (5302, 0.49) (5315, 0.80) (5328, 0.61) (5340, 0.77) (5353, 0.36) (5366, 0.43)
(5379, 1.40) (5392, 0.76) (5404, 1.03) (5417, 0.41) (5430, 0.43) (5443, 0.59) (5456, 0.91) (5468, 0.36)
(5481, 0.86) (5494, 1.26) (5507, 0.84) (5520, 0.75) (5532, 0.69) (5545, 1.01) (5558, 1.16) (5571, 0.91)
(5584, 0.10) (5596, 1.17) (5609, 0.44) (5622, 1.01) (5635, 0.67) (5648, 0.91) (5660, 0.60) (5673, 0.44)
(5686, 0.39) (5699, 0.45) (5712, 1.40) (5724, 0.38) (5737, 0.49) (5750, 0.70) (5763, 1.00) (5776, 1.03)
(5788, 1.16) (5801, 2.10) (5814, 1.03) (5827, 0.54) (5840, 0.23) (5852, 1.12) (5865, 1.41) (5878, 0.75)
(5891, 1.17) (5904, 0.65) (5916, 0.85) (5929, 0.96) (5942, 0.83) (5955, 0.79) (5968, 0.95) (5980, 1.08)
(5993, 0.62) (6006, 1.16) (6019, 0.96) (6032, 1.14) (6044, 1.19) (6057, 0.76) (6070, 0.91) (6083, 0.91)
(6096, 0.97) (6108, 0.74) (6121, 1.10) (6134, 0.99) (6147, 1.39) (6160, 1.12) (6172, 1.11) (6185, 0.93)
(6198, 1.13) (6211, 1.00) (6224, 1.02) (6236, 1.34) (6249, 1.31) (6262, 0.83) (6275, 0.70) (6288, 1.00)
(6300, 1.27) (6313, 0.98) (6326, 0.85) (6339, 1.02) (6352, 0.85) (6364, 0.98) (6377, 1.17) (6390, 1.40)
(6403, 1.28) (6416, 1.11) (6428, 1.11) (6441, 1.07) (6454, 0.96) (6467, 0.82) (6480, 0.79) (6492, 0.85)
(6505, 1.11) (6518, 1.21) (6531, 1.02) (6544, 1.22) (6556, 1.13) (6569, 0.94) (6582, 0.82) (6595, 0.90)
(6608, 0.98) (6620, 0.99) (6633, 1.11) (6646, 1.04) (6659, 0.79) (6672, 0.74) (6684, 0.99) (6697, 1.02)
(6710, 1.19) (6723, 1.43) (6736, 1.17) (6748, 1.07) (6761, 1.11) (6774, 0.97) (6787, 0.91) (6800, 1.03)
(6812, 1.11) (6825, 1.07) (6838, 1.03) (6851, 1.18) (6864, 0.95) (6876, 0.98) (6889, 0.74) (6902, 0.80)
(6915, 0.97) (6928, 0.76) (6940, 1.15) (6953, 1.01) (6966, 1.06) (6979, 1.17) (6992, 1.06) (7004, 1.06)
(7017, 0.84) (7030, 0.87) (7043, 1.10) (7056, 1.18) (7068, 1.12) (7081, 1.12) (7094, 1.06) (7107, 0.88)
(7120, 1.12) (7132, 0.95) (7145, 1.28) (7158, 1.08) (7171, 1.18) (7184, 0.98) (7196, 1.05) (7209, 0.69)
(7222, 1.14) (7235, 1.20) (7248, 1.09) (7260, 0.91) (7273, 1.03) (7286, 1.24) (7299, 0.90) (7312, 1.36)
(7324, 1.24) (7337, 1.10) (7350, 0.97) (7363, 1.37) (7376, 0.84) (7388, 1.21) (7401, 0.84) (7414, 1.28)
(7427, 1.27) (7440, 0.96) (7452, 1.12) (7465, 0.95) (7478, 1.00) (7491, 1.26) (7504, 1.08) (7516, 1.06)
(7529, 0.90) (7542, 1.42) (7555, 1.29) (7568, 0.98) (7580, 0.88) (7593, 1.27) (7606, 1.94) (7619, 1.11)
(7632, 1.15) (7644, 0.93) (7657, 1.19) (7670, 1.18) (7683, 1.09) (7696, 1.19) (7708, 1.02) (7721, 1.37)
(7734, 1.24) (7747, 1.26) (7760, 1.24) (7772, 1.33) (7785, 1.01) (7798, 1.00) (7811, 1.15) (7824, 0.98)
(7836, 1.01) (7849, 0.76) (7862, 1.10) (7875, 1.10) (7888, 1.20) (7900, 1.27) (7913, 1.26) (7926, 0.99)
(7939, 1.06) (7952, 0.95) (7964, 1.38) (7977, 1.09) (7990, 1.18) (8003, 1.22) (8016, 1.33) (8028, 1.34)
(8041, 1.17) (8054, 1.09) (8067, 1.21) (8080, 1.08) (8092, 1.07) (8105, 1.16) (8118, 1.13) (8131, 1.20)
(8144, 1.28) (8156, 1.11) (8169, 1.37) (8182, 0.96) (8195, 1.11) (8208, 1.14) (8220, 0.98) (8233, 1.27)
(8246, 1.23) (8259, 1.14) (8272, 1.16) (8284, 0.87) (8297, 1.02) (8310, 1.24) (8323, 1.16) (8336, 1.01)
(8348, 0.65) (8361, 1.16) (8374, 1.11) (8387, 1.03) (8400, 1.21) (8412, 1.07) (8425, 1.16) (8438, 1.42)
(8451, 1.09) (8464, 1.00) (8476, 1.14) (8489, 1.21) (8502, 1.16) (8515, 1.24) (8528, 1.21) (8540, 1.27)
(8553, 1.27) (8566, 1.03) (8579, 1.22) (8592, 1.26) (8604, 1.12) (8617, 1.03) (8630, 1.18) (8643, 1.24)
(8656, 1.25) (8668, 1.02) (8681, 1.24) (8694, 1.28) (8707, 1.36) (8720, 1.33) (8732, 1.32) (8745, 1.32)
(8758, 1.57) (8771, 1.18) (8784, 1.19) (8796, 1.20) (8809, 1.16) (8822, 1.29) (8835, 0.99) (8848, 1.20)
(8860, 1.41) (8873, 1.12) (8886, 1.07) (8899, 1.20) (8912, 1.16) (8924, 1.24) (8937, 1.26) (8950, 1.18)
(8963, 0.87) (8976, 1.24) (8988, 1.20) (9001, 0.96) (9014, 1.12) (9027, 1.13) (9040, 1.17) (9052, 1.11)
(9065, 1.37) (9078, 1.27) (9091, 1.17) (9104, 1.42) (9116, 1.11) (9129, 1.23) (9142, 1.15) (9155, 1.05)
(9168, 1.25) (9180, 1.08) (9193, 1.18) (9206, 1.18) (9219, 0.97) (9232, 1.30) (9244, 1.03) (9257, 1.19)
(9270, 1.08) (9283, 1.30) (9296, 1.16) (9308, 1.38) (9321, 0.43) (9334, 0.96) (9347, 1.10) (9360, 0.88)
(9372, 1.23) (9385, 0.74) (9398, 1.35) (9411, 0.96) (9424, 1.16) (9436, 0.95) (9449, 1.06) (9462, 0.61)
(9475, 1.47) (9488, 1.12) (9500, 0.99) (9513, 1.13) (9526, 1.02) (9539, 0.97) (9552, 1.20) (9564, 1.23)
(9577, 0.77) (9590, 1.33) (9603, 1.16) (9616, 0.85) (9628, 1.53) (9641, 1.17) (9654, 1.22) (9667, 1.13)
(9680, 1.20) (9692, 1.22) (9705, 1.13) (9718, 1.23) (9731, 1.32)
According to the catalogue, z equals 0.333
